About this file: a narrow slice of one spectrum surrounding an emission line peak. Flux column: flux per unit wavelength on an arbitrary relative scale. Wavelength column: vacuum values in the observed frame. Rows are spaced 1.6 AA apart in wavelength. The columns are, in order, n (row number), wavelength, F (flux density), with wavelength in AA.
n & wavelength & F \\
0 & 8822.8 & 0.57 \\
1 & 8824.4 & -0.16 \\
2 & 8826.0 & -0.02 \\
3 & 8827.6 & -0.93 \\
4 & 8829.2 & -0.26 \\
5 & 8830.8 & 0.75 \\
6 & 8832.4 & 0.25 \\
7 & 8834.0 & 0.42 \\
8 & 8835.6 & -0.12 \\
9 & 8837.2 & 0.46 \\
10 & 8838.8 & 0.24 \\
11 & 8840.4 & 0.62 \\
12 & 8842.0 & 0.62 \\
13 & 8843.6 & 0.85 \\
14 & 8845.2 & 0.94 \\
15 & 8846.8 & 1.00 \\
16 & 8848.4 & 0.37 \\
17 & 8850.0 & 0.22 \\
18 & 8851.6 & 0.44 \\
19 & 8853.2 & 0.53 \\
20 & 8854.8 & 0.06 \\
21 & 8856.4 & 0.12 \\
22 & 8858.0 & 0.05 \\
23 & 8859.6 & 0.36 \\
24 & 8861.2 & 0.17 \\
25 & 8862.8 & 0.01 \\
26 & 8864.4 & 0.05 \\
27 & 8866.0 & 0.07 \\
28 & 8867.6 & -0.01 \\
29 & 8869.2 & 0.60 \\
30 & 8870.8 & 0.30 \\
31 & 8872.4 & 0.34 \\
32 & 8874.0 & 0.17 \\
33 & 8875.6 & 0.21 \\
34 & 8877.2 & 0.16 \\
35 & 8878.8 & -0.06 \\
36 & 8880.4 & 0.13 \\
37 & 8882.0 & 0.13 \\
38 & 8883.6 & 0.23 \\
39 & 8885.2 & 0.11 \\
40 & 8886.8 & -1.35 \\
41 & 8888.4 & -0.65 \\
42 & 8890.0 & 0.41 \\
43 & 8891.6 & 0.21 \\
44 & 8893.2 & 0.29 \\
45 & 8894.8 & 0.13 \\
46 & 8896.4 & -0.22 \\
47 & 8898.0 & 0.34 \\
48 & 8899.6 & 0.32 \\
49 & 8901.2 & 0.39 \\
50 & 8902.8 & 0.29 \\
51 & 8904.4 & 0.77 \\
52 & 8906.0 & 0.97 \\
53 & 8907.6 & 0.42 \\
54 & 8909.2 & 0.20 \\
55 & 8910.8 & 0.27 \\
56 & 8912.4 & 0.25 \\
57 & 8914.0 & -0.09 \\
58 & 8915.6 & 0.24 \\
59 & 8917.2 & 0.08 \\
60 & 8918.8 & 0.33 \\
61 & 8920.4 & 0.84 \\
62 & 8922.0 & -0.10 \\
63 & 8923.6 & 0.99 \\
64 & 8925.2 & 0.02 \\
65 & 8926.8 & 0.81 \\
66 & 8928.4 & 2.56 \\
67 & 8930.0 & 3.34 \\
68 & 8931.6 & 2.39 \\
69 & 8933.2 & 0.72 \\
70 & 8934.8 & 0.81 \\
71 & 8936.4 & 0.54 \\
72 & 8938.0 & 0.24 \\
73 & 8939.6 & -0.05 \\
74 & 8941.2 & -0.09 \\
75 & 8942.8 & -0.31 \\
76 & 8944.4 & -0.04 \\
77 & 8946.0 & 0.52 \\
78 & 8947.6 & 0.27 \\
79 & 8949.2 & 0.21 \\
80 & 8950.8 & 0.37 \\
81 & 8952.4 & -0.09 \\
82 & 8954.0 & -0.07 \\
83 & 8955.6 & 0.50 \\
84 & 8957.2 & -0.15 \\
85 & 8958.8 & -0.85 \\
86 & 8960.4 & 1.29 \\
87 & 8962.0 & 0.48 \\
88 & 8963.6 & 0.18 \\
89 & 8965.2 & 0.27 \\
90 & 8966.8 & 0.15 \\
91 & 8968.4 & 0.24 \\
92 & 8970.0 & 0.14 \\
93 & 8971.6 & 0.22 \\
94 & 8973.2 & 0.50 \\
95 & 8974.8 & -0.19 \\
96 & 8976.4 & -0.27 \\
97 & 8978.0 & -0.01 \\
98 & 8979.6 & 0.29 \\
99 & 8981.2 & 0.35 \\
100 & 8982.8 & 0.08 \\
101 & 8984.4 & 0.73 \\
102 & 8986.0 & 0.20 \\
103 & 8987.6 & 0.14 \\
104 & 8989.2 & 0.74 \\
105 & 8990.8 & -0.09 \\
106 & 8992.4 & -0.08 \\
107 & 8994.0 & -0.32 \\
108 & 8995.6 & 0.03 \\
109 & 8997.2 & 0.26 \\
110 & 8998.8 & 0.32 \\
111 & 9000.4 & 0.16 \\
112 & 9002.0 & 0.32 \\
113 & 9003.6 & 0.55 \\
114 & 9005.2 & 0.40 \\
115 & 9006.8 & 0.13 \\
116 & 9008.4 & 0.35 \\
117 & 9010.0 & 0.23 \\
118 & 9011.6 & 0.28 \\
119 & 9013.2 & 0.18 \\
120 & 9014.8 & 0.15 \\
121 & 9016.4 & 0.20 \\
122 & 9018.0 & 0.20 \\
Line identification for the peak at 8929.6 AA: [O III]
